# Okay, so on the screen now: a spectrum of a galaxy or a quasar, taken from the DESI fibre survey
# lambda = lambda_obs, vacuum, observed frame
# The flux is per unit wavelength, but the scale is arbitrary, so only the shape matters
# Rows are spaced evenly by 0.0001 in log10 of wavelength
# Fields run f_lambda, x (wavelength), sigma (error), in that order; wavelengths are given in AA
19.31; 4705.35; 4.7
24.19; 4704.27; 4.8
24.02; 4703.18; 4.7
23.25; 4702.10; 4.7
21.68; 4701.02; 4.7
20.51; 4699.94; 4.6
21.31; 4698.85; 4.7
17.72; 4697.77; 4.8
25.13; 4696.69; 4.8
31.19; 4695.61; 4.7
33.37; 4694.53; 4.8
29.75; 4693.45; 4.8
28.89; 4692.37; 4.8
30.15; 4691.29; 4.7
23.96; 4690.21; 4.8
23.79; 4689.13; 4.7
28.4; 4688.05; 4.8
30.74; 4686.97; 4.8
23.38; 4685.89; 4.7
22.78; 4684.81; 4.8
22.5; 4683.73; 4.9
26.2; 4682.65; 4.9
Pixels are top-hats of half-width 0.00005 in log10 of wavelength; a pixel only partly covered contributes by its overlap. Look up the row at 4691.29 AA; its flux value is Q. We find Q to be 30.15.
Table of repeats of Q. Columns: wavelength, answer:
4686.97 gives 30.74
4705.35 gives 19.31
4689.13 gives 23.79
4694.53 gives 33.37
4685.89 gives 23.38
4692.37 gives 28.89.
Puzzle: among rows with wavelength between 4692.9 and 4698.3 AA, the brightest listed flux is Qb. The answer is 33.37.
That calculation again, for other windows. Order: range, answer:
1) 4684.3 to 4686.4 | 23.38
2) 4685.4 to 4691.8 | 30.74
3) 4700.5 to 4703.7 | 24.02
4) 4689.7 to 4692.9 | 30.15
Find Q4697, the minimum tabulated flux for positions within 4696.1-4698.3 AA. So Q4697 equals 17.72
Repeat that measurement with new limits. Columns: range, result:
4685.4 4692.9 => 23.38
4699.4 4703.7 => 20.51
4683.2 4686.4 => 22.5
